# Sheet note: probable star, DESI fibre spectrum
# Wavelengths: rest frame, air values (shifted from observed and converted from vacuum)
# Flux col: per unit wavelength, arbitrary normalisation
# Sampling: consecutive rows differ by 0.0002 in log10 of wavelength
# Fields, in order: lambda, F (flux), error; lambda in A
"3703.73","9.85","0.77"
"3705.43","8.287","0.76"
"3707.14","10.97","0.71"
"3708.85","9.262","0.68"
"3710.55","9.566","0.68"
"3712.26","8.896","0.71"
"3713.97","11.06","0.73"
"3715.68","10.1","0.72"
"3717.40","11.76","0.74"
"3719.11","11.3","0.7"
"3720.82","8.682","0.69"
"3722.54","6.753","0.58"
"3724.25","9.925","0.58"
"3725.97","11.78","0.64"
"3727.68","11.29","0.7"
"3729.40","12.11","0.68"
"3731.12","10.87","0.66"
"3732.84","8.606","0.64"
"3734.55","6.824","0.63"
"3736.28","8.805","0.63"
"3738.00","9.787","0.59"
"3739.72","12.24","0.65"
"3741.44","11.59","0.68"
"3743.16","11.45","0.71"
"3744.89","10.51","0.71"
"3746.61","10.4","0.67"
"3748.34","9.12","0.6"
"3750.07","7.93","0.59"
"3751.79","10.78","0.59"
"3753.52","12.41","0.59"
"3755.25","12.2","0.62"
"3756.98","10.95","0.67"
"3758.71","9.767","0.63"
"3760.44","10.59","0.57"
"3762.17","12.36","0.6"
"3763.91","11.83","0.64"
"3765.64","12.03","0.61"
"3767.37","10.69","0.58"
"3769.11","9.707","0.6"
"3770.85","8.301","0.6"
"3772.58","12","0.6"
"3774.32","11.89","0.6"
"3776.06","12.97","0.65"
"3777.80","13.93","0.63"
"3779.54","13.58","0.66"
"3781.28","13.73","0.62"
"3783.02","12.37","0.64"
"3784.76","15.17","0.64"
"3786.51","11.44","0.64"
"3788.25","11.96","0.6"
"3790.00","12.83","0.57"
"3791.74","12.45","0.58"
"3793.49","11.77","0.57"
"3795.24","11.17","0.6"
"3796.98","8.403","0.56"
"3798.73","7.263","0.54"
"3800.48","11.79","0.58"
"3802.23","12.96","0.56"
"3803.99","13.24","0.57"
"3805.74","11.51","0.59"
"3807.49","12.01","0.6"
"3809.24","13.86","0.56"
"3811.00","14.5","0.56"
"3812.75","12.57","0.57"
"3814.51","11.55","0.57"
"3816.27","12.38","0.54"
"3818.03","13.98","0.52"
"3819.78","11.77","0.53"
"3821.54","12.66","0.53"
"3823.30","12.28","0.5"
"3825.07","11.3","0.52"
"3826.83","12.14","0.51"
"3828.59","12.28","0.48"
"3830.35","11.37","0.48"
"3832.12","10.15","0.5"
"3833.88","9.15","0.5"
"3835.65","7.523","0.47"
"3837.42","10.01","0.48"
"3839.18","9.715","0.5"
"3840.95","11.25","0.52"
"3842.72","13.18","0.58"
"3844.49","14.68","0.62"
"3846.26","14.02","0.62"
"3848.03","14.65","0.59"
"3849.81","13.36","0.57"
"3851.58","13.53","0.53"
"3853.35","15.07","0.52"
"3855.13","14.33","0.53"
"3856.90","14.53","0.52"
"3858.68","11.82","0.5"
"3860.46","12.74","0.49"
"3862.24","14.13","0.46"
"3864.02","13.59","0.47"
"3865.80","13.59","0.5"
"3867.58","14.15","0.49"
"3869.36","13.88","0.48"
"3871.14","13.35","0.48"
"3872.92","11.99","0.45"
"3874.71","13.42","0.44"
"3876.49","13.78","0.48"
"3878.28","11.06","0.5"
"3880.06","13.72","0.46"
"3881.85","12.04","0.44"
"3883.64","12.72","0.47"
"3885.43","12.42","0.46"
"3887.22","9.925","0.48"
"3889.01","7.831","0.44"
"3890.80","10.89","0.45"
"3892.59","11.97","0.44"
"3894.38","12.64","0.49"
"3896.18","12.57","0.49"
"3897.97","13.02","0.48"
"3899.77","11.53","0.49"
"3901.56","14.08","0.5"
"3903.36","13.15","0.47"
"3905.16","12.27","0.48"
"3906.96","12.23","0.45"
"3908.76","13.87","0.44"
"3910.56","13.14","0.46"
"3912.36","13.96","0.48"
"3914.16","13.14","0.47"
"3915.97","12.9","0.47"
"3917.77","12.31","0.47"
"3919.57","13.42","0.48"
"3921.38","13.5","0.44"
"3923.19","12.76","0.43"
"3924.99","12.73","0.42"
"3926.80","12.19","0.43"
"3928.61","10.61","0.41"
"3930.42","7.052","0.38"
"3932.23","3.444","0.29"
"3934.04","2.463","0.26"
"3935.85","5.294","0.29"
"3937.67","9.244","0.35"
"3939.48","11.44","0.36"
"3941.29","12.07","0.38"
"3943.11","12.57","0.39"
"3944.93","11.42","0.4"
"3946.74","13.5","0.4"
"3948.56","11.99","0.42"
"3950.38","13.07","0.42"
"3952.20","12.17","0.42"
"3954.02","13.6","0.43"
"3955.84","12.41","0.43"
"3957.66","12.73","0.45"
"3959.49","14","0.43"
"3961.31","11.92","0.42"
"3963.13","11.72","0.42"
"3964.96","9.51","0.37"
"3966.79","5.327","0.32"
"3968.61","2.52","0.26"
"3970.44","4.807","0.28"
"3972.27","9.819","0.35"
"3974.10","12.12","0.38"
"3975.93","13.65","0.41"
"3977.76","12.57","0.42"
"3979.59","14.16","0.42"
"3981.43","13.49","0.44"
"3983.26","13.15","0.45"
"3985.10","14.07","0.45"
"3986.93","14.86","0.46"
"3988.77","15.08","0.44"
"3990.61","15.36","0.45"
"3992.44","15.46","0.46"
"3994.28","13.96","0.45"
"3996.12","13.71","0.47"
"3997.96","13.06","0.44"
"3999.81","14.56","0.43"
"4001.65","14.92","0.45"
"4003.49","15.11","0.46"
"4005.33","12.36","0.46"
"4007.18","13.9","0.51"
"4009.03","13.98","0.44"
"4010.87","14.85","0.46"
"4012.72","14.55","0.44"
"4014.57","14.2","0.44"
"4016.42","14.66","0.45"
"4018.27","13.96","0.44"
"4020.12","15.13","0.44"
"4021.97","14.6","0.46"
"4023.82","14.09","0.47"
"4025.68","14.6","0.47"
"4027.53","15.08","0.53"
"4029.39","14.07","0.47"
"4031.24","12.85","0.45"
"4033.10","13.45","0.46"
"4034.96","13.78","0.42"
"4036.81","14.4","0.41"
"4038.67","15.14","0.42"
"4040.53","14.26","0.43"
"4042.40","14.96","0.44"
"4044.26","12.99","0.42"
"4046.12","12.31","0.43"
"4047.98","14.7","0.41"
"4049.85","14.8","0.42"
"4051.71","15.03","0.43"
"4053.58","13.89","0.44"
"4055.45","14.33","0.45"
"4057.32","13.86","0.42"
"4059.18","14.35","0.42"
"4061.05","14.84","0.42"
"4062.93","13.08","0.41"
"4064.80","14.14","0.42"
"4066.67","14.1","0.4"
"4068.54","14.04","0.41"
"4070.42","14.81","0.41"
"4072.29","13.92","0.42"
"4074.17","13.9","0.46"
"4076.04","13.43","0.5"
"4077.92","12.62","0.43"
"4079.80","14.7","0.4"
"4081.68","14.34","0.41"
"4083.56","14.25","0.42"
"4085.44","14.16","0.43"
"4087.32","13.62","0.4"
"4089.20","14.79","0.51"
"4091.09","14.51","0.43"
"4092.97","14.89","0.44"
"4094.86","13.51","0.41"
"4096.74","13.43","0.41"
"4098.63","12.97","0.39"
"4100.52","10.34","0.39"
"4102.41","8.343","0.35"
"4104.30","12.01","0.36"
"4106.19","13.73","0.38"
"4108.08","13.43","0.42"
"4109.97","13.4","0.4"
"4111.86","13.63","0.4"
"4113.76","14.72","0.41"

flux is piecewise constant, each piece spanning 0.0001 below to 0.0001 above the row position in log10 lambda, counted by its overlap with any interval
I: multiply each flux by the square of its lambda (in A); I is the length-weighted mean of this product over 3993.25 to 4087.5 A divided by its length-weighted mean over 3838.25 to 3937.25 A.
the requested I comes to 1.25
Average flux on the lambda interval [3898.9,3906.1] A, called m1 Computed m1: 12.8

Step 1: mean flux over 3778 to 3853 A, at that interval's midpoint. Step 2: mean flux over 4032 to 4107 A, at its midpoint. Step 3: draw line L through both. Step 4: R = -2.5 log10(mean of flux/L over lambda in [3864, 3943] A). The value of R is 0.083 mag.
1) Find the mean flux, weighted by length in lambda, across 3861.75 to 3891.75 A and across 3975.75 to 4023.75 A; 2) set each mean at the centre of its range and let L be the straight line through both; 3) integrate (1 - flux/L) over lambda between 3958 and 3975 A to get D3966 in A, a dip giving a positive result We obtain 5.6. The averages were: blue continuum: 12.5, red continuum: 14.2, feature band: 9.2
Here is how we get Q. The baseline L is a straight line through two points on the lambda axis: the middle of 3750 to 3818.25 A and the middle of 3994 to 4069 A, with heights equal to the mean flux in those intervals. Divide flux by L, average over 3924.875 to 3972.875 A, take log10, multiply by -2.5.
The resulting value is 0.32 mag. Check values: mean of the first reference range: 11.8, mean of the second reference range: 14.2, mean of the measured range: 9.94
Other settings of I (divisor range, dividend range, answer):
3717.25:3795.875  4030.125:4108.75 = 1.45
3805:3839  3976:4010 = 1.32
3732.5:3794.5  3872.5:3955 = 1.12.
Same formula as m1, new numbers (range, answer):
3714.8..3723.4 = 9.72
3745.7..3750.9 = 9.17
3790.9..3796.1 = 11.8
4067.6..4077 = 14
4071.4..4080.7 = 13.7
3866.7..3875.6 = 13.4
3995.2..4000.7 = 13.8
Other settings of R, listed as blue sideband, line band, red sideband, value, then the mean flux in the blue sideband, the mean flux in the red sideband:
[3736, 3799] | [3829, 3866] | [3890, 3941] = -0.10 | 11.3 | 11.4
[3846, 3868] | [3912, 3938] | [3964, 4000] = 0.24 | 13.8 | 12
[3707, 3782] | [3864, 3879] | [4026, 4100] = -0.10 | 10.7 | 14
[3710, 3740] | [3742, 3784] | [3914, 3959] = -0.12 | 9.98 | 11.1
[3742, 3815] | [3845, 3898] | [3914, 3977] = -0.16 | 11.6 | 10.6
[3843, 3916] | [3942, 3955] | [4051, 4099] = 0.06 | 13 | 14.1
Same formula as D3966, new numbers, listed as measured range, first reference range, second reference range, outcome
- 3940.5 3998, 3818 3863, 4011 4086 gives 5.6 A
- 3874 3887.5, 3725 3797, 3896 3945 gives -1.4 A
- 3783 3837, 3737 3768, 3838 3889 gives 0.9 A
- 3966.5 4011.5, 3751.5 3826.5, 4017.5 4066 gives 3.2 A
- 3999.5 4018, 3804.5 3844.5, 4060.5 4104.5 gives -1.8 A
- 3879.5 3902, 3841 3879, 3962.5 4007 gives 2.3 A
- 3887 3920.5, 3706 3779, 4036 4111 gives -0.8 A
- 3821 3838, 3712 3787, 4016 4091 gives 1.3 A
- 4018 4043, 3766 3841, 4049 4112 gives -1.9 A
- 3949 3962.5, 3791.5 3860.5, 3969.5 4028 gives 0.5 A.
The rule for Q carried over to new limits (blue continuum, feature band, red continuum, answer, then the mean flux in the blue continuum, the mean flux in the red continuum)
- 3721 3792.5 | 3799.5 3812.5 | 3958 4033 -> -0.11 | 11.1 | 13.1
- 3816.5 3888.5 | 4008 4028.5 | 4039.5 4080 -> -0.06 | 12.5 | 14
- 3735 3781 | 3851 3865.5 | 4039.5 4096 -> -0.14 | 11.1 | 14.1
